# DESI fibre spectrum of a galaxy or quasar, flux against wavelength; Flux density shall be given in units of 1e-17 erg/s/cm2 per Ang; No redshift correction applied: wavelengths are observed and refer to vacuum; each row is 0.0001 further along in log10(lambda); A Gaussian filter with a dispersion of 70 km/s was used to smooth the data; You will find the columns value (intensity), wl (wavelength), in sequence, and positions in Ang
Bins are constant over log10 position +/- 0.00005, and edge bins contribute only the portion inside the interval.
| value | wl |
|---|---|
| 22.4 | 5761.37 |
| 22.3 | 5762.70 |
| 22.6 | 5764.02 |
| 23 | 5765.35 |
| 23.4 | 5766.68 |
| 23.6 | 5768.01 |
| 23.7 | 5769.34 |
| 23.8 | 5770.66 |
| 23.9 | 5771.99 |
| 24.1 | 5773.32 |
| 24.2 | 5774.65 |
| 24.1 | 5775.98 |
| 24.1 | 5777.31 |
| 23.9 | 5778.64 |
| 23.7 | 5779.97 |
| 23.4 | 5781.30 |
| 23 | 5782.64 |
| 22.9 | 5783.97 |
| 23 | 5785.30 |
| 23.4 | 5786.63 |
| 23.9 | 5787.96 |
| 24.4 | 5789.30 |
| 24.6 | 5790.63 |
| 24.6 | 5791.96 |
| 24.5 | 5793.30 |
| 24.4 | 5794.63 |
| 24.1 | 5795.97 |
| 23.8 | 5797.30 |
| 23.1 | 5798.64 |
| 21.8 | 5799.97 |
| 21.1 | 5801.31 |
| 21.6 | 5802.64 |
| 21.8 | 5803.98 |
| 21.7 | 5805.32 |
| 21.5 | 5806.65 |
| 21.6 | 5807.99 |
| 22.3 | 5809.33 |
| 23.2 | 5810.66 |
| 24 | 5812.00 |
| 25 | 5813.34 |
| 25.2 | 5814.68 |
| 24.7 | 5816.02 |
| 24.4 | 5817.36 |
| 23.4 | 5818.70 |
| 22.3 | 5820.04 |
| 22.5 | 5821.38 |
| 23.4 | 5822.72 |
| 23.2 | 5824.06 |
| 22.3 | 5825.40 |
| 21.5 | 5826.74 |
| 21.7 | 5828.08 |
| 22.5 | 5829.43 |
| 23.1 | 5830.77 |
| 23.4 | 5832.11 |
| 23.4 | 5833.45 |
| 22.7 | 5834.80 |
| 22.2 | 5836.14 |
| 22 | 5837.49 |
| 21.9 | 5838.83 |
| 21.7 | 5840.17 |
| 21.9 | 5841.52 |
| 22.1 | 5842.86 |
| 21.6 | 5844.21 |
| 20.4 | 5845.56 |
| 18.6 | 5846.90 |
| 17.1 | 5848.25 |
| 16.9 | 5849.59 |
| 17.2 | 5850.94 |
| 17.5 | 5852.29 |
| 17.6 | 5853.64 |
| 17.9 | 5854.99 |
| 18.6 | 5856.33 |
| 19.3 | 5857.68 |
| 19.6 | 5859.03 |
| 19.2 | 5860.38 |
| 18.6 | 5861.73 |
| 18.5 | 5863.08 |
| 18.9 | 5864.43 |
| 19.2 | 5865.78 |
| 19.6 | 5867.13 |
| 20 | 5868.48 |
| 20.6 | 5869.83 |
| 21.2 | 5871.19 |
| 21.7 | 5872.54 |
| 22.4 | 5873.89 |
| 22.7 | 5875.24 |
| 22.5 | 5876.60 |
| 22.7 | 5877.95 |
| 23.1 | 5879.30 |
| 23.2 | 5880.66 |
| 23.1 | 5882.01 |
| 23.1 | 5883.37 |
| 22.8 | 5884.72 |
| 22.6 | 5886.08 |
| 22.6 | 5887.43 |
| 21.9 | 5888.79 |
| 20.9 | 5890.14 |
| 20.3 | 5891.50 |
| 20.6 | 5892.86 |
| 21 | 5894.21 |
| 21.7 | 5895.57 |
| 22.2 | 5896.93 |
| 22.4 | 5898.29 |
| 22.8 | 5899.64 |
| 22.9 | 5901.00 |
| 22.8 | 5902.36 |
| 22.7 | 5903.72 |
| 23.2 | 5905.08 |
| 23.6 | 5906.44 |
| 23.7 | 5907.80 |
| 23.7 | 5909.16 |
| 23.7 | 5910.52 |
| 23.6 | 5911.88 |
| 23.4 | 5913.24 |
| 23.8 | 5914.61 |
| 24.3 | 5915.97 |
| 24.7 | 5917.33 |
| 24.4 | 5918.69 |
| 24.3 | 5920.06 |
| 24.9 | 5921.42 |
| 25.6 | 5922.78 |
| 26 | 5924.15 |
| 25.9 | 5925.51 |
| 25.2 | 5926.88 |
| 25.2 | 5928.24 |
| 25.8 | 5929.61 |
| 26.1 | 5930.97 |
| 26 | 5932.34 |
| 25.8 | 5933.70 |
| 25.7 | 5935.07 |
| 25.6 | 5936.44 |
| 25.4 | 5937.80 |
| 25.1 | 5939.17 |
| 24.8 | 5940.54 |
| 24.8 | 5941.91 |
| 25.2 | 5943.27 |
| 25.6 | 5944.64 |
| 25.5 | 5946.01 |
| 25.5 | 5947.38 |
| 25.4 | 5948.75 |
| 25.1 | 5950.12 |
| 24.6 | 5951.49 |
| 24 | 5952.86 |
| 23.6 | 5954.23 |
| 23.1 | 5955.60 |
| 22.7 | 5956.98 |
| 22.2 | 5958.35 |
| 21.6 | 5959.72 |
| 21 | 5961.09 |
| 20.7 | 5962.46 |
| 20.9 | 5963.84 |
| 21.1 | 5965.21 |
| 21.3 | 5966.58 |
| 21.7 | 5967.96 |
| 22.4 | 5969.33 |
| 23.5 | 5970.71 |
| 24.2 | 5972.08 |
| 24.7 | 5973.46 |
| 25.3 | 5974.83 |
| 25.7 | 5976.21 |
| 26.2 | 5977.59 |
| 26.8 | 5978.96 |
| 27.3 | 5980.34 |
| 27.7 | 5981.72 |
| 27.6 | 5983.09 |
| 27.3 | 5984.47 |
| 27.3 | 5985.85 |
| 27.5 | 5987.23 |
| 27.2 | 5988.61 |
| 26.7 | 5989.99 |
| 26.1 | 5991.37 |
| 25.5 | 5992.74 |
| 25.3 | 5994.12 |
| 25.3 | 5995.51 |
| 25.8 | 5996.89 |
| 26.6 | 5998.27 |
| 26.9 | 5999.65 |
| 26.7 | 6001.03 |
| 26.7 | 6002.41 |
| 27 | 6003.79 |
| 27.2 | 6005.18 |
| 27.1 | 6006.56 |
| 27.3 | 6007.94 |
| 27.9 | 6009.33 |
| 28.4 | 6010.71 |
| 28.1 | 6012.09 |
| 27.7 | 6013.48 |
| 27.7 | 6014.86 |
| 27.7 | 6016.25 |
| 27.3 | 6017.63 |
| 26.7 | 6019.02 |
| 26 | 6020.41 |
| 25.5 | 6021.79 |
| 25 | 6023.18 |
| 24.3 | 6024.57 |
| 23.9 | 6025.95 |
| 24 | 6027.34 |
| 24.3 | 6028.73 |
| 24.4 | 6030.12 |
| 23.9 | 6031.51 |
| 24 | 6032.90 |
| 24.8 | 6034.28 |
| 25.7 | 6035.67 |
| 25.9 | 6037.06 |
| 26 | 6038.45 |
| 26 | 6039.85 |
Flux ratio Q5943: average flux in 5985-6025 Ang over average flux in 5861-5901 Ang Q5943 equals 1.24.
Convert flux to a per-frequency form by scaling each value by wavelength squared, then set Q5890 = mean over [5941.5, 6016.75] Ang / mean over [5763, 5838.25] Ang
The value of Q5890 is 1.2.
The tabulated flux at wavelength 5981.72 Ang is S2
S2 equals 27.7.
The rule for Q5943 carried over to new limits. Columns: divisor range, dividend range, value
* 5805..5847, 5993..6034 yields 1.16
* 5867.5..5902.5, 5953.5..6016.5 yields 1.15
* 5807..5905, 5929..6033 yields 1.18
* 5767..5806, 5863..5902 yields 0.92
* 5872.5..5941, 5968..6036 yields 1.10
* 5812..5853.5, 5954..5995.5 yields 1.12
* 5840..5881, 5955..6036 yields 1.27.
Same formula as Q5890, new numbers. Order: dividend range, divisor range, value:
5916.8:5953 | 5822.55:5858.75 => 1.26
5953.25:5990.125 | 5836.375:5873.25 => 1.29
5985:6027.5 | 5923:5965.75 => 1.11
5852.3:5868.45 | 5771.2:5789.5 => 0.82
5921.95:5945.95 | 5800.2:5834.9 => 1.16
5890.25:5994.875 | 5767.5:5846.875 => 1.11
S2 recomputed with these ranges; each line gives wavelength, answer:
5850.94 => 17.2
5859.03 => 19.6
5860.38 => 19.2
